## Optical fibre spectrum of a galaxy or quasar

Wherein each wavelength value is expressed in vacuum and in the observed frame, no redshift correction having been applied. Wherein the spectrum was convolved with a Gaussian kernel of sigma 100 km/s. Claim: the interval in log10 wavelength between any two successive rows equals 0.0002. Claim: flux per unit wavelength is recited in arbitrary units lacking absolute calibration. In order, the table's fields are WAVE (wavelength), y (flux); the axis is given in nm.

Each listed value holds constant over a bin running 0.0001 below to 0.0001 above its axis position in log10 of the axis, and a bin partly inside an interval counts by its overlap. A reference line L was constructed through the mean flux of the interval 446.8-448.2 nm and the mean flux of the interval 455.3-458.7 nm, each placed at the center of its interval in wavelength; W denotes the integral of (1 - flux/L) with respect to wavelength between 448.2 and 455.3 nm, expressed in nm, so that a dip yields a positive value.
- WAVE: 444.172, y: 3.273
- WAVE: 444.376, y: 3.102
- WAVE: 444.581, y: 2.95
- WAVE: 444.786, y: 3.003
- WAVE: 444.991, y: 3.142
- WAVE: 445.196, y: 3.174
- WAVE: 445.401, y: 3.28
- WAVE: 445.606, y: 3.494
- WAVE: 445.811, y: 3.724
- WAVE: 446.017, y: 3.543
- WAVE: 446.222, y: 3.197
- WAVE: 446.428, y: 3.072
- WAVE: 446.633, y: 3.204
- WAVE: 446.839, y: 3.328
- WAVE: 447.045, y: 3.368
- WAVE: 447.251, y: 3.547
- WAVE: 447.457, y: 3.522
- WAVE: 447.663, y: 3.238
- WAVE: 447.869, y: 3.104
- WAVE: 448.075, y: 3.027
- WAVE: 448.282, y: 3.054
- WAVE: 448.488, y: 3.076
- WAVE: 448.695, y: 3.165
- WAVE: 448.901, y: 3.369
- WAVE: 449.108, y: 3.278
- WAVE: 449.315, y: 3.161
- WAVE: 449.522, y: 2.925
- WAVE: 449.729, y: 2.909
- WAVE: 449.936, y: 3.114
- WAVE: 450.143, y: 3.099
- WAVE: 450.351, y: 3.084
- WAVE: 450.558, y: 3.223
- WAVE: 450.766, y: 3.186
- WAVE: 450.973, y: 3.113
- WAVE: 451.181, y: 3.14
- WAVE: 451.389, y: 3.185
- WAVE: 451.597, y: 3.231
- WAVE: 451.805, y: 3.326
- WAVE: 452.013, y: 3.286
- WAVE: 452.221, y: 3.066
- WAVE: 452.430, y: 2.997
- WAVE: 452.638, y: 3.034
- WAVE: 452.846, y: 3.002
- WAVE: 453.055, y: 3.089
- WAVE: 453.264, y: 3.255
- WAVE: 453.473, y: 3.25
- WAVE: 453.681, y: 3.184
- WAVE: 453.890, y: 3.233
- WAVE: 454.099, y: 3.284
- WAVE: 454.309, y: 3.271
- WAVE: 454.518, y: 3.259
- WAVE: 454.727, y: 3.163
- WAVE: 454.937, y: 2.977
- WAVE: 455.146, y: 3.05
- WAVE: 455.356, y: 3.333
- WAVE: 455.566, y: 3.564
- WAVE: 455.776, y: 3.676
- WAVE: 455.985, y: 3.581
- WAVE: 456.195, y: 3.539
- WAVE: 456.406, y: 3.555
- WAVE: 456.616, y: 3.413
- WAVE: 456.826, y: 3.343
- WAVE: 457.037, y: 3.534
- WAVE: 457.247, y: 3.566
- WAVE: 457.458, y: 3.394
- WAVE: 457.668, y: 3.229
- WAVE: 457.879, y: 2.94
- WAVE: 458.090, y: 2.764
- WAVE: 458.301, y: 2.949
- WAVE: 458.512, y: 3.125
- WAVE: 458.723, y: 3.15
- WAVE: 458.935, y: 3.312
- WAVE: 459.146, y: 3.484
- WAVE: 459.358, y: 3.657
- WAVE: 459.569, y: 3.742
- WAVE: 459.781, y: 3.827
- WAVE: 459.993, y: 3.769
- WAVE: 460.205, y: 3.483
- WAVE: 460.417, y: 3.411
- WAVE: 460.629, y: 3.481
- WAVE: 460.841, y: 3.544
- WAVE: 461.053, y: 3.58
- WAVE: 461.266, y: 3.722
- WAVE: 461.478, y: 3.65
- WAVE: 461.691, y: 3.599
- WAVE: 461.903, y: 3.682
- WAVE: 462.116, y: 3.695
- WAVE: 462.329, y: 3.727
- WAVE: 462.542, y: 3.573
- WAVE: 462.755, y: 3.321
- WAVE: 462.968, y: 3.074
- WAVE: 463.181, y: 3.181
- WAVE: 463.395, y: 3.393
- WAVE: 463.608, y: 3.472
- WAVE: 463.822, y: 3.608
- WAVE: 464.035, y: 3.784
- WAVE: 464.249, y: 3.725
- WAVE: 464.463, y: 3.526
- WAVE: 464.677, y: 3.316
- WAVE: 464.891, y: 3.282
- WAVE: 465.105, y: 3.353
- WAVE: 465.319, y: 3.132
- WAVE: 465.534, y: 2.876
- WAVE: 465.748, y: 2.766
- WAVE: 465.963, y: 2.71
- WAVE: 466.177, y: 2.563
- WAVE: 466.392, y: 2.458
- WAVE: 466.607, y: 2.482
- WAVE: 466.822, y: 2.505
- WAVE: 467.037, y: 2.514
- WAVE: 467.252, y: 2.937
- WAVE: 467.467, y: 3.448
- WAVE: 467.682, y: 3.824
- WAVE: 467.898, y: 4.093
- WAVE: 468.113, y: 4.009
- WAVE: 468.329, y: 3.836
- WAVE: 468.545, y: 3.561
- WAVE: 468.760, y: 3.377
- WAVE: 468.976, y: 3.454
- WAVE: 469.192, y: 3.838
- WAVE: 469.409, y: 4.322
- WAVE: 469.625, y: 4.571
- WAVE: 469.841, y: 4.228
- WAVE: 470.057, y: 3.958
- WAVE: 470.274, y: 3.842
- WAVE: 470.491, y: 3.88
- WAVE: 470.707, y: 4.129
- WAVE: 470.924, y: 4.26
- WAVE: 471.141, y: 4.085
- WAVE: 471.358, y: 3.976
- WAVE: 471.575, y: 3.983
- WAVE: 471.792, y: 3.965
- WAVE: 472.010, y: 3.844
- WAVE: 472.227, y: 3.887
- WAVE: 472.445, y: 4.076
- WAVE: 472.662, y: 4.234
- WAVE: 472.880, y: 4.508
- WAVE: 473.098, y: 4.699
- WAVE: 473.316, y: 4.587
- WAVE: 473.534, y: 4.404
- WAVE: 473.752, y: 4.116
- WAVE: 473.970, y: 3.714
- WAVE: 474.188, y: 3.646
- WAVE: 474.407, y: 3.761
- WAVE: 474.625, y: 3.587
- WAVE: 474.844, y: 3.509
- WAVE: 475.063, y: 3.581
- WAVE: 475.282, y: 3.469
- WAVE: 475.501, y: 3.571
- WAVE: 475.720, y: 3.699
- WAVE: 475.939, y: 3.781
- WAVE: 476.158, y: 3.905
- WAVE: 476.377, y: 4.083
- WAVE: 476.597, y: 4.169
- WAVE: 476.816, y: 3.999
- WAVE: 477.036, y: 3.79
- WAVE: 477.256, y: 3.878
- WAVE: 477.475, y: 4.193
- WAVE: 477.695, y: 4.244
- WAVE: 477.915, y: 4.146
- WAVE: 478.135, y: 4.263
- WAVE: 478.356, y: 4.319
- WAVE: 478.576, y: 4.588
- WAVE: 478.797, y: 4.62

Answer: 0.36 nm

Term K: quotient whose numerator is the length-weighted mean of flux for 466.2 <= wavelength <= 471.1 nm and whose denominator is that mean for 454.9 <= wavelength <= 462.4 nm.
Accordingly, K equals 1.05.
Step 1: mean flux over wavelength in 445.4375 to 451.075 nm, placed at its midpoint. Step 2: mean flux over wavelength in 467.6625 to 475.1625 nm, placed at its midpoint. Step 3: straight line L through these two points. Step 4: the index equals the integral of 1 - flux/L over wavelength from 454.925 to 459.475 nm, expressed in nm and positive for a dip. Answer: 0.24 nm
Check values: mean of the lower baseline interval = 3.23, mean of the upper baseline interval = 3.98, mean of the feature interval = 3.33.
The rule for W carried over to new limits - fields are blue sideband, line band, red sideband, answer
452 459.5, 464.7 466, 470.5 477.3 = 0.207 nm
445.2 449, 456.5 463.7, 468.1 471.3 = 0.468 nm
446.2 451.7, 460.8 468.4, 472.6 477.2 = 0.642 nm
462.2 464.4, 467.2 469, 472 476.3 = 0.020 nm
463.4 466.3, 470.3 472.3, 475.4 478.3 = -0.195 nm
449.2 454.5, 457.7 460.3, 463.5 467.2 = -0.206 nm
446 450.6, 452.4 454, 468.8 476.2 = 0.102 nm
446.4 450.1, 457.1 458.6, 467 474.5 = 0.156 nm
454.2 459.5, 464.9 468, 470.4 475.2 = 0.626 nm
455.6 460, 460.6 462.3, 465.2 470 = -0.125 nm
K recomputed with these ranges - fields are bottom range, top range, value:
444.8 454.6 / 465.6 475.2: 1.16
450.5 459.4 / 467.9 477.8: 1.22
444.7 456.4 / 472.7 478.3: 1.23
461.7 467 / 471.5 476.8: 1.23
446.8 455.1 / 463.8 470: 1.07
